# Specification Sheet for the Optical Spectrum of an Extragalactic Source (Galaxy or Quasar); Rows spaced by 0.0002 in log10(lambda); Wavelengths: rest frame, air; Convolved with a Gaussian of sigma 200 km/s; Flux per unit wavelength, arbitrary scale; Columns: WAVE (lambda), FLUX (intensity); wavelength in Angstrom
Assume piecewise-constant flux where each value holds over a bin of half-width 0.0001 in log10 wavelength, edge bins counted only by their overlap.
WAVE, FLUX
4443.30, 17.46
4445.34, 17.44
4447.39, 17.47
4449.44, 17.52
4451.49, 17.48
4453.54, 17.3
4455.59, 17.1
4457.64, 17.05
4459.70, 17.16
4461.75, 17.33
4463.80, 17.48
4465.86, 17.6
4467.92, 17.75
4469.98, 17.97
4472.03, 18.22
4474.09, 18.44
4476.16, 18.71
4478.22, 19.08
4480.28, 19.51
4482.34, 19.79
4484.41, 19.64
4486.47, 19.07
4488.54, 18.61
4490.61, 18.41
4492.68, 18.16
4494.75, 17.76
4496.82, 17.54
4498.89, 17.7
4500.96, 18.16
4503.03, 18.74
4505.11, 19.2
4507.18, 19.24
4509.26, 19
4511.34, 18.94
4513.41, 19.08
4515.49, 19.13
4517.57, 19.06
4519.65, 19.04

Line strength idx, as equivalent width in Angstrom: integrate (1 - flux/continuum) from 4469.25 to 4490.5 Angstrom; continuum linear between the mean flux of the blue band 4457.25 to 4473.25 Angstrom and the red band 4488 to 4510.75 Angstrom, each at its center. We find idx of -1.1 Angstrom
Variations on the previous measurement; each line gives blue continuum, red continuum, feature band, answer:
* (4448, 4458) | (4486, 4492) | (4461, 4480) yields -0.2 Angstrom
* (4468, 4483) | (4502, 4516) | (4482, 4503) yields 0.5 Angstrom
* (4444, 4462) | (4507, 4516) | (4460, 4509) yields -0.5 Angstrom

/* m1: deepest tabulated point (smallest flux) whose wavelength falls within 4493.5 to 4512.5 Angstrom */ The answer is 17.54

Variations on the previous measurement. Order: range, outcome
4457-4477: 17.05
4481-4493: 18.16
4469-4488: 17.97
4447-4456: 17.1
